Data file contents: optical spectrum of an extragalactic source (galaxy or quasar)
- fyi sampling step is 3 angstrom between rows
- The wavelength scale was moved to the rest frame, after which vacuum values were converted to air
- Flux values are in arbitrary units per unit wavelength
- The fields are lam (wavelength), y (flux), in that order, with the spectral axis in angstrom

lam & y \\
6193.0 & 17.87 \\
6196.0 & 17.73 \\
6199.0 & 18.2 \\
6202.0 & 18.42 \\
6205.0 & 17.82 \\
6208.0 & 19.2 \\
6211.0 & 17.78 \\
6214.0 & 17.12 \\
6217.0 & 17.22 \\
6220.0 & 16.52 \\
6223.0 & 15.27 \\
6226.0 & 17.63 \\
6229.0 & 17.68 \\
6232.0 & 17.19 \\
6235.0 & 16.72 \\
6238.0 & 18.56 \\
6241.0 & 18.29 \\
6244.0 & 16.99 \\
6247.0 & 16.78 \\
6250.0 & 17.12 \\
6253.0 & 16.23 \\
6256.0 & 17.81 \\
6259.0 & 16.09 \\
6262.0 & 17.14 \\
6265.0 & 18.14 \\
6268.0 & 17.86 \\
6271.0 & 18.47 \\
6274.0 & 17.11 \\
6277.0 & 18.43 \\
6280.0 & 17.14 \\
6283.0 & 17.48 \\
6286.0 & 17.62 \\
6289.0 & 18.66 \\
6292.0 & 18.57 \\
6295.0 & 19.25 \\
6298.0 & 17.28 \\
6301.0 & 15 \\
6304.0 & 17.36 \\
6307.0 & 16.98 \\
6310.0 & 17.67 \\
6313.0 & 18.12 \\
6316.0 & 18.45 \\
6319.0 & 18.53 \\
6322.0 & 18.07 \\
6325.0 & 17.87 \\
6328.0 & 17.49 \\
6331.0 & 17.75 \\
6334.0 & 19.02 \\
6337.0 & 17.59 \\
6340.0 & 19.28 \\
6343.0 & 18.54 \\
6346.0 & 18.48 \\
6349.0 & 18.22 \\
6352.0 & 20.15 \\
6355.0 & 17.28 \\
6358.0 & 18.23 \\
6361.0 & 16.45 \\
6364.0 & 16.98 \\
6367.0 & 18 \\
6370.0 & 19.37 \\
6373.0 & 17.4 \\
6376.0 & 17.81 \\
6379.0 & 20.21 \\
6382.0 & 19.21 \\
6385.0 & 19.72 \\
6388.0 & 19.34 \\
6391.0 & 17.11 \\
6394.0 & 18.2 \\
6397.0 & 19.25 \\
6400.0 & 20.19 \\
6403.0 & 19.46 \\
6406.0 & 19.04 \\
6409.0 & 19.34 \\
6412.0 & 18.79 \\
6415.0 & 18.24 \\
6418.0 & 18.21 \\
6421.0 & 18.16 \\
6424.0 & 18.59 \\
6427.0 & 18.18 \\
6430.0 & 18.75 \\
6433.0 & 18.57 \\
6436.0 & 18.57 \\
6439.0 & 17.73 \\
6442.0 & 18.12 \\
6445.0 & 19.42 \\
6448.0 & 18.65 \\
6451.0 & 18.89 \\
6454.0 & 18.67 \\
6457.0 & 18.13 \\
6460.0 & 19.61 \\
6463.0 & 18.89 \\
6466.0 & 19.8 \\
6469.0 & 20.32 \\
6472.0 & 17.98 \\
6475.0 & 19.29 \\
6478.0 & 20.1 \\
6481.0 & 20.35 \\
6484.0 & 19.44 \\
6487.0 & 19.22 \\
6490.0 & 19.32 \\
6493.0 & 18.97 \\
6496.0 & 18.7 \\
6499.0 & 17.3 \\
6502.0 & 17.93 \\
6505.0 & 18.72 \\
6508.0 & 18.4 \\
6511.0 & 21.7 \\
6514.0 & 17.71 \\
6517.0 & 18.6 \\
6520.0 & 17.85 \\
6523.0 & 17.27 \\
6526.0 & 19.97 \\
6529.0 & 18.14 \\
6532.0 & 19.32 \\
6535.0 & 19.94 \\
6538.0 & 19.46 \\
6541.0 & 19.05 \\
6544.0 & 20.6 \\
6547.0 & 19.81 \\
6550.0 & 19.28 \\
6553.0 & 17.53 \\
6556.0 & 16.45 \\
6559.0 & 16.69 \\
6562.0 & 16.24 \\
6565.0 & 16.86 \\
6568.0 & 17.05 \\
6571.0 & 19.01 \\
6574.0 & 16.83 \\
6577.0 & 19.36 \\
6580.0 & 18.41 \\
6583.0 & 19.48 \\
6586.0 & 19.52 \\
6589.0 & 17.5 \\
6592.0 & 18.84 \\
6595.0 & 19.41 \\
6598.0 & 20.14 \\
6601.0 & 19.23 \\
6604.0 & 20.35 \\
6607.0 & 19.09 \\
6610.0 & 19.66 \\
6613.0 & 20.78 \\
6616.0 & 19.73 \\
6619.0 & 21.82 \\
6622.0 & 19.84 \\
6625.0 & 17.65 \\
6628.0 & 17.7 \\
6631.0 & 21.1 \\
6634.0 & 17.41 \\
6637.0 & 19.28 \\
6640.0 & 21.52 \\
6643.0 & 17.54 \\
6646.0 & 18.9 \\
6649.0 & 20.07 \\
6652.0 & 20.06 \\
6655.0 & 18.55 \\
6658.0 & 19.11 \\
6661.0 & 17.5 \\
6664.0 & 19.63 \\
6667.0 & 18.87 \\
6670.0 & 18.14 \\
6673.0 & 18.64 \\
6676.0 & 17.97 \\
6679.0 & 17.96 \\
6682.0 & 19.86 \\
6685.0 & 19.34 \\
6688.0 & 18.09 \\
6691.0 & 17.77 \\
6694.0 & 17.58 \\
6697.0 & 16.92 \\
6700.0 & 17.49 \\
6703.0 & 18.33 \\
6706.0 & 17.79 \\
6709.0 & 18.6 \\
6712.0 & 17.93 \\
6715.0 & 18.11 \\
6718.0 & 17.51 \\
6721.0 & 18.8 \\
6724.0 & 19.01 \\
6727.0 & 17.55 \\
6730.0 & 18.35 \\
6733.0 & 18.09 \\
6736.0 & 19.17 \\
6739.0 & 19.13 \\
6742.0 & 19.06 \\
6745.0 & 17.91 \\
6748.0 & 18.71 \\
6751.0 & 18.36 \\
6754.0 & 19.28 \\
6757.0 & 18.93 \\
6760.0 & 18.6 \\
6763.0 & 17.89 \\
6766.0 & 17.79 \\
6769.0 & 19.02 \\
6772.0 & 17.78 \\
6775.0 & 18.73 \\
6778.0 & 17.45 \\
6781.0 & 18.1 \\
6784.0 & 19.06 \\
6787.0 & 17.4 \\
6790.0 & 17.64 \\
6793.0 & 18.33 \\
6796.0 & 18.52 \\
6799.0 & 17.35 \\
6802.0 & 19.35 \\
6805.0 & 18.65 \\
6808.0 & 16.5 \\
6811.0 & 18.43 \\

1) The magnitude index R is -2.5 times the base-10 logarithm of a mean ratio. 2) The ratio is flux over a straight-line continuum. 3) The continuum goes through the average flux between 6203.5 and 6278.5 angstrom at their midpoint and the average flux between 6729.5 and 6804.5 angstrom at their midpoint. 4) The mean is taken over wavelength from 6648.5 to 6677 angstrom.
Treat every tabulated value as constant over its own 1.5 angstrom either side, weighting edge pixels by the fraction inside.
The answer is -0.036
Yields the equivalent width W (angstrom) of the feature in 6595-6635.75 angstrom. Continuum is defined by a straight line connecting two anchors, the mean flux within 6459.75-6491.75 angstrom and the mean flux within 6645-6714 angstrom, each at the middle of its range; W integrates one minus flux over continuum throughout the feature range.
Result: -1.7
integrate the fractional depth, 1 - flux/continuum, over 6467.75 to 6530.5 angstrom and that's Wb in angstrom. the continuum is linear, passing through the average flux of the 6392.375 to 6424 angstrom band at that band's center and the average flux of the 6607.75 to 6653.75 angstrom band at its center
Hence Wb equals 0.73 angstrom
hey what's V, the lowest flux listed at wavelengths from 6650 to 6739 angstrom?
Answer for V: 16.92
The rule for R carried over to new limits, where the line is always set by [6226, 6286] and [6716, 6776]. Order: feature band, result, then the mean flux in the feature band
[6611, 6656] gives -0.07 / 19.5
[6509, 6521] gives -0.06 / 19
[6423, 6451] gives -0.04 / 18.5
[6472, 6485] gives -0.10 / 19.6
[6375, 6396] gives -0.07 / 18.8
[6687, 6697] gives 0.04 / 17.7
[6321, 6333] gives -0.01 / 17.8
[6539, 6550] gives -0.10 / 19.7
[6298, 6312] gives 0.04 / 16.9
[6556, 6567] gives 0.09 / 16.6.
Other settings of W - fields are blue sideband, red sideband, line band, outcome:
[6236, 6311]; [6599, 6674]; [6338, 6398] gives -1.6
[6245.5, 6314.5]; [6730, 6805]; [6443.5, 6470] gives -1.9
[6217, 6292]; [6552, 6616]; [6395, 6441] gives -2.0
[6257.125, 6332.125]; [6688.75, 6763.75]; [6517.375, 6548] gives -1.9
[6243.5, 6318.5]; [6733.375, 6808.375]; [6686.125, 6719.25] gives 0.7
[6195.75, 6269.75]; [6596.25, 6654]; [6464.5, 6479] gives -0.6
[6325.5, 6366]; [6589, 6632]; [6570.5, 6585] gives 0.6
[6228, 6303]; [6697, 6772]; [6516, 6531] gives -0.4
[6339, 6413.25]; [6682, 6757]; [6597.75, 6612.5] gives -1.0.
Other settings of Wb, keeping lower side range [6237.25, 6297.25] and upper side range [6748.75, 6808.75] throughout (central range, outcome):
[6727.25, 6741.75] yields -0.32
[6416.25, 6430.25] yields -0.38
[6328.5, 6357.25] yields -1.10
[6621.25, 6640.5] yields -1.04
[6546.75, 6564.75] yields 0.54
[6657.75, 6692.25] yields -0.79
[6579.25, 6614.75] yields -2.63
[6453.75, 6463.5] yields -0.52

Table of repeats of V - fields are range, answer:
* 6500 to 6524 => 17.27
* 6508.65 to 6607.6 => 16.24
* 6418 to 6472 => 17.73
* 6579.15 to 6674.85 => 17.41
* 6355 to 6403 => 16.45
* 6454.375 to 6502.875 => 17.3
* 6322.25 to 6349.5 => 17.49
